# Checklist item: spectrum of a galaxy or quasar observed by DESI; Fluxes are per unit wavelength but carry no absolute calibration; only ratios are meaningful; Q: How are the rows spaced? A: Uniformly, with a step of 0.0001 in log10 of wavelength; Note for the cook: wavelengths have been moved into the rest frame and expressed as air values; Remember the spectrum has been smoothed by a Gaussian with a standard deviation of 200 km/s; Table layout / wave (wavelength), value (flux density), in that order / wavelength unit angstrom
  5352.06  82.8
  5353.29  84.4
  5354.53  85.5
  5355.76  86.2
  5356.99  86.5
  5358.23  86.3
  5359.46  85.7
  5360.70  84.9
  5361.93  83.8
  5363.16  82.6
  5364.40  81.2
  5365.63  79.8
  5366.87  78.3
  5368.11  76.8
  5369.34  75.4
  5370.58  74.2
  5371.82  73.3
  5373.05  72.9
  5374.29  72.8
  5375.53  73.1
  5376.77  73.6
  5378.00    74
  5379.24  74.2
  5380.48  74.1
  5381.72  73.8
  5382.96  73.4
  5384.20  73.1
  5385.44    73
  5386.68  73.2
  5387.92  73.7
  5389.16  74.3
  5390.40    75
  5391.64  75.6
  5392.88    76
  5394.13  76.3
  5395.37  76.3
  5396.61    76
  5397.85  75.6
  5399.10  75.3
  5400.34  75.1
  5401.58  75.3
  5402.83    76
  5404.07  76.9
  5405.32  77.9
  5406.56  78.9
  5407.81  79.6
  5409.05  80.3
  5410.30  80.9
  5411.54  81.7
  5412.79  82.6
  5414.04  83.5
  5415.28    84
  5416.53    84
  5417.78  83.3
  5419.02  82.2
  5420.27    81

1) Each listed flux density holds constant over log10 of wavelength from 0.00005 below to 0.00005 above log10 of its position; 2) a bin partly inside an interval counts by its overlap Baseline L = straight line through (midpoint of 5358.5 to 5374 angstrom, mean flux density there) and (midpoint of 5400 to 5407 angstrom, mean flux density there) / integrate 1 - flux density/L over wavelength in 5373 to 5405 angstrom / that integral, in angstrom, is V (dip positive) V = 1.2 angstrom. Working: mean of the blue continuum 79.1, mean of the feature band 74.6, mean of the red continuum 76.7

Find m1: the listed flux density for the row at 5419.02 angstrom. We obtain 82.2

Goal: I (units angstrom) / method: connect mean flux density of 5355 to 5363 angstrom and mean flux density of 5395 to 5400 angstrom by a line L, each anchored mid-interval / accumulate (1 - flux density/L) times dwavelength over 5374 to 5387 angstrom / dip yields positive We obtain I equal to 1.1 angstrom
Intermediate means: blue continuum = 85.5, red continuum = 75.8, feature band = 73.5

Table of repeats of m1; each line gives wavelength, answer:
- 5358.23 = 86.3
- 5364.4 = 81.2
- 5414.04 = 83.5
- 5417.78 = 83.3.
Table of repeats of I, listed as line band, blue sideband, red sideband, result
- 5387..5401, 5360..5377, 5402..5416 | 0.7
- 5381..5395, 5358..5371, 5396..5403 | 0.5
